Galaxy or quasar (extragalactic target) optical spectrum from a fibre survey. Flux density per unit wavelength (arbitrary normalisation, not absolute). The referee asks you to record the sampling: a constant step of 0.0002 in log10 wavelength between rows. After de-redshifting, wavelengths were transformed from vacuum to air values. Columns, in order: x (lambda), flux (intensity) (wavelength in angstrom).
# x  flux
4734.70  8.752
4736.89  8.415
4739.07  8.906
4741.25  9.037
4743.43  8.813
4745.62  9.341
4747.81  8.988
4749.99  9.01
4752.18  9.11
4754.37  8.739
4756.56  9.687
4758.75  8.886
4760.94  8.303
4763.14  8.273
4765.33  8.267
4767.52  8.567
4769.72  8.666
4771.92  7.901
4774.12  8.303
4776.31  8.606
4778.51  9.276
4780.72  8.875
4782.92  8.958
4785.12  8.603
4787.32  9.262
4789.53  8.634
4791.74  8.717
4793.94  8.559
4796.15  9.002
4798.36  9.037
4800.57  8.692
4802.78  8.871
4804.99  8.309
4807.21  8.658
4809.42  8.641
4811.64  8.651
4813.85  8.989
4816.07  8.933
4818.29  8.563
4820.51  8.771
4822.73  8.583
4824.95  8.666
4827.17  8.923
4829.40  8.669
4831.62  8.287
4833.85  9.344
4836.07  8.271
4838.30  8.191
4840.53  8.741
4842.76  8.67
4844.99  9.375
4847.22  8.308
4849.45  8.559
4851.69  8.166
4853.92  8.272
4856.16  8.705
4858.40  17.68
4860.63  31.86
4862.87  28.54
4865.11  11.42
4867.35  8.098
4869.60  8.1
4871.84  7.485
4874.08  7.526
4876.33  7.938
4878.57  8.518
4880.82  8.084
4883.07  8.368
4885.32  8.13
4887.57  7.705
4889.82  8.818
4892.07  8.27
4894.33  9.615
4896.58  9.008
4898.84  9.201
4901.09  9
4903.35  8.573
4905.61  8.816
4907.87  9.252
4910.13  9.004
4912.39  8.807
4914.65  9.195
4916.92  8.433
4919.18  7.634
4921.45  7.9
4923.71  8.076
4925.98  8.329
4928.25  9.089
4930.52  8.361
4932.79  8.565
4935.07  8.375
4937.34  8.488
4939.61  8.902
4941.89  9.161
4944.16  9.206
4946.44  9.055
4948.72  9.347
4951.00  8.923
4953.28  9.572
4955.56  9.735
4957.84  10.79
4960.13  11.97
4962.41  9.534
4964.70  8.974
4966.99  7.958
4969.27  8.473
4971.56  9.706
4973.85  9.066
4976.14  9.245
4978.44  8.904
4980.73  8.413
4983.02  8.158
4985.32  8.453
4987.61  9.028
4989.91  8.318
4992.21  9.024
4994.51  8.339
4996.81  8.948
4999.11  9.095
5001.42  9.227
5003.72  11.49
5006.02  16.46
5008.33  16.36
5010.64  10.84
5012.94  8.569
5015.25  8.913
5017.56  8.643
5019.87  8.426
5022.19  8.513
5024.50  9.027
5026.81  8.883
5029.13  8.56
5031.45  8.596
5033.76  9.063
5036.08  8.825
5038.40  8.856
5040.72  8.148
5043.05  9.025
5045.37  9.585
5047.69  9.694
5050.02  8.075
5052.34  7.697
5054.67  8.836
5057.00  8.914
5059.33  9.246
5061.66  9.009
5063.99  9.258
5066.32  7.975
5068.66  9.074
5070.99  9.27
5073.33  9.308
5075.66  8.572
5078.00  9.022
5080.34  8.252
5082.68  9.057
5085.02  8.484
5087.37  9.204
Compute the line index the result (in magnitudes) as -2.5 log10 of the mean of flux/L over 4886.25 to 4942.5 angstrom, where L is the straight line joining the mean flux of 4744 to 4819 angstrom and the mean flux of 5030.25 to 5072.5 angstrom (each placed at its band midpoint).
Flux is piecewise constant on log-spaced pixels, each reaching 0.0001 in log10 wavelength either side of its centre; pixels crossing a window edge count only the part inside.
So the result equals 0.02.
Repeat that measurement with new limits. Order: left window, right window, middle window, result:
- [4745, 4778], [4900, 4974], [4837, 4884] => -0.23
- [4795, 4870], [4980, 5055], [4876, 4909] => 0.16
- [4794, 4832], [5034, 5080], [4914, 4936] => 0.05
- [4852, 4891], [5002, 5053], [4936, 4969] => 0.12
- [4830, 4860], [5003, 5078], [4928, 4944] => 0.10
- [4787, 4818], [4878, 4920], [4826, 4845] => 0.01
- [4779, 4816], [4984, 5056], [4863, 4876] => -0.12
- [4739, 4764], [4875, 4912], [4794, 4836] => 0.01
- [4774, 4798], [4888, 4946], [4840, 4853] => 0.02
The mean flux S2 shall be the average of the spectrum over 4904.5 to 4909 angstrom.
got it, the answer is 9.04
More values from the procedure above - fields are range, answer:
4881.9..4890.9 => 8.25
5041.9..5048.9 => 9.43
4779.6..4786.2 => 8.81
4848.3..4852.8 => 8.36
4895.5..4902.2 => 9.07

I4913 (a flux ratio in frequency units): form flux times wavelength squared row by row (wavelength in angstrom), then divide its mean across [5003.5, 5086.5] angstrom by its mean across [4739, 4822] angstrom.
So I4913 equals 1.18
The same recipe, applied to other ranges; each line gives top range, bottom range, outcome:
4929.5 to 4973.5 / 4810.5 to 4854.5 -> 1.12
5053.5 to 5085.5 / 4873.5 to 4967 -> 1.07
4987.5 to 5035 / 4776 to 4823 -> 1.21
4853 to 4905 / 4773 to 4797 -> 1.27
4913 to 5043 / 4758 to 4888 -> 1.03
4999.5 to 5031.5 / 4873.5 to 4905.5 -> 1.26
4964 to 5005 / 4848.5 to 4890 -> 0.84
